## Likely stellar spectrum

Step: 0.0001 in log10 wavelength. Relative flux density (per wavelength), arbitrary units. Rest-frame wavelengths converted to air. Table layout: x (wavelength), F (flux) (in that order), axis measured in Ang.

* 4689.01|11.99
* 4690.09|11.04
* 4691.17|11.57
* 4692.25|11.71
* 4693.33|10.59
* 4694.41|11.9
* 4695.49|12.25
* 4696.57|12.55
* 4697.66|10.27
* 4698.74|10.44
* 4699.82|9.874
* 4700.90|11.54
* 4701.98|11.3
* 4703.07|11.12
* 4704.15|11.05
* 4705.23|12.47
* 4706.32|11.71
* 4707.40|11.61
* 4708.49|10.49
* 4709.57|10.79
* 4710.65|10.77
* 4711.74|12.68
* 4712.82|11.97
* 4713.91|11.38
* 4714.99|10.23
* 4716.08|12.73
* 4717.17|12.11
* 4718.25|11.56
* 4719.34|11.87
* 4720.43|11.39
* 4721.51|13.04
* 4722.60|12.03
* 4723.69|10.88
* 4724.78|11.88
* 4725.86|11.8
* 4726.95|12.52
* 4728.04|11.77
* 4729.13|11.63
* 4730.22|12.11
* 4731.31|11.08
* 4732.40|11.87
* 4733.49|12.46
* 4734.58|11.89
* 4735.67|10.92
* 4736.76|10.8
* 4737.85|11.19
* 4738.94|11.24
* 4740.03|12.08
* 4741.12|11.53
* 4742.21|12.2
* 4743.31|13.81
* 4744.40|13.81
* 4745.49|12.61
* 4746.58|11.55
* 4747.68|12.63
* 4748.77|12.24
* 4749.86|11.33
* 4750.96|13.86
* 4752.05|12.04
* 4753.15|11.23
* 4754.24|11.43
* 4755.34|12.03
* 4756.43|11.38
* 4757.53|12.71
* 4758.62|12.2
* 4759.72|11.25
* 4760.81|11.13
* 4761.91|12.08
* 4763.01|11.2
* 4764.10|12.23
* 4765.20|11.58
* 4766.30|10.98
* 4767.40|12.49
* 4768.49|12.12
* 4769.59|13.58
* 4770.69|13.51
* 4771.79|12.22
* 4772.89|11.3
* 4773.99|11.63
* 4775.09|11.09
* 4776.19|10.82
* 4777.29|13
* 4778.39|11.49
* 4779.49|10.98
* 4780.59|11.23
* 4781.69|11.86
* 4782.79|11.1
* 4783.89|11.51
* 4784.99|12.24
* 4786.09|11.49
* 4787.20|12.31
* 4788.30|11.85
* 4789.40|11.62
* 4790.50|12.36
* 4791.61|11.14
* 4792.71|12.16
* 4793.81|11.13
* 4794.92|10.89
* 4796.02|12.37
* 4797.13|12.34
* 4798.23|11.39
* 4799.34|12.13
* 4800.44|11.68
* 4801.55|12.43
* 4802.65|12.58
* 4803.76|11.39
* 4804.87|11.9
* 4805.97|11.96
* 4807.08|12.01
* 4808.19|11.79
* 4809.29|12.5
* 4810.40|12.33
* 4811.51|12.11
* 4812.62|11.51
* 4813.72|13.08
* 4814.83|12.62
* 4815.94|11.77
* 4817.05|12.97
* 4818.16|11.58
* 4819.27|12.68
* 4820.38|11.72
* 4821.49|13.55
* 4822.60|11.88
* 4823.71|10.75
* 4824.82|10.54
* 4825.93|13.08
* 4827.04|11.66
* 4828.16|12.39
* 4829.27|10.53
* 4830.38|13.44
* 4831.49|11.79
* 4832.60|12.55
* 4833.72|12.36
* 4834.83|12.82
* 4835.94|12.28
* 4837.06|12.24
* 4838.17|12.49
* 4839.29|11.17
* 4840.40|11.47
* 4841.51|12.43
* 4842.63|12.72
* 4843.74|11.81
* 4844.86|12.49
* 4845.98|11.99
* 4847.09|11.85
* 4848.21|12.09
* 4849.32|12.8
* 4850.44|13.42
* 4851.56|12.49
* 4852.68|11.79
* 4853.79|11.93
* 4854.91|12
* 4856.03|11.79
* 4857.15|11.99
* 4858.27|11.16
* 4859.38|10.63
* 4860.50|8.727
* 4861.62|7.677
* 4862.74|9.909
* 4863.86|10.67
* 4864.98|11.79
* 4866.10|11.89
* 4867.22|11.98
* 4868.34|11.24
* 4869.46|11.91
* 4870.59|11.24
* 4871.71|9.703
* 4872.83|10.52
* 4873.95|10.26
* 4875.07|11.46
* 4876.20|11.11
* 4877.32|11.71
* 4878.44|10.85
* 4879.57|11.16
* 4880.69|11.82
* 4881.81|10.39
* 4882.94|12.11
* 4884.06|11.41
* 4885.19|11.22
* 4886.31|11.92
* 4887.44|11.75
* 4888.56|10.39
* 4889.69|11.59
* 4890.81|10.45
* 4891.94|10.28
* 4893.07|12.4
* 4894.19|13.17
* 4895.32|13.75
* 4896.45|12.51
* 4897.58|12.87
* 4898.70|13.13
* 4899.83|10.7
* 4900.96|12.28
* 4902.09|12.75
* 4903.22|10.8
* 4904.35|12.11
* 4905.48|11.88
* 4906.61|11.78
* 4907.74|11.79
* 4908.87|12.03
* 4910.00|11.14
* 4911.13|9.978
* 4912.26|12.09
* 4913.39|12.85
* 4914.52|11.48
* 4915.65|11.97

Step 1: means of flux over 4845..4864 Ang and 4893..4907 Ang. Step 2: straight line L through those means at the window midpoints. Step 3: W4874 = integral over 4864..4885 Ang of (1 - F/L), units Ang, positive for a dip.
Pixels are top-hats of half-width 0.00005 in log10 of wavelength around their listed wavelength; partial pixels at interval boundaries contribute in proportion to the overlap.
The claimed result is 1.0 Ang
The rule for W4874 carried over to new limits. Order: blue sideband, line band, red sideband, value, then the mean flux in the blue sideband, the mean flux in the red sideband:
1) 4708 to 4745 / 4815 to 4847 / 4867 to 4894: -2.0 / 11.8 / 11.2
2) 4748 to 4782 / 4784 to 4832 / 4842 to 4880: -1.4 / 11.9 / 11.4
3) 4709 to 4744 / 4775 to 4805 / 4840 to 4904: -0.2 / 11.8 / 11.6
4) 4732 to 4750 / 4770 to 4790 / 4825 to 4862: 0.4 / 12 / 11.9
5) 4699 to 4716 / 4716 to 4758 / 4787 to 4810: -1.8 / 11.3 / 11.9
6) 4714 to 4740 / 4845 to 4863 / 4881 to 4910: 0.5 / 11.7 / 11.8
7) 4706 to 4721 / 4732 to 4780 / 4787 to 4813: -1.0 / 11.5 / 11.9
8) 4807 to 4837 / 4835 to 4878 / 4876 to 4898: 1.4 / 12.2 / 11.6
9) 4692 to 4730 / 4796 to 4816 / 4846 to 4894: -1.2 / 11.5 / 11.3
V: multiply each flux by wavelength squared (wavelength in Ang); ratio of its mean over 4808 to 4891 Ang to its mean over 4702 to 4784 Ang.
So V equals 1.03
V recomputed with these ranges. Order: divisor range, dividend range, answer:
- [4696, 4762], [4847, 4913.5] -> 1.04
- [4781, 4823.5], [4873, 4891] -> 0.97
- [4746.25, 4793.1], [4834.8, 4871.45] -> 1.01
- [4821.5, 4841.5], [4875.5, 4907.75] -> 1.00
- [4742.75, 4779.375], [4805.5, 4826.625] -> 1.03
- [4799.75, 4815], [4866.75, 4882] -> 0.94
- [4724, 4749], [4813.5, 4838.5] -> 1.06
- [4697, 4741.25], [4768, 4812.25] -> 1.06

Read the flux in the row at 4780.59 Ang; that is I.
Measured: 11.23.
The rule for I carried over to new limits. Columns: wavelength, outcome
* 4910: 11.14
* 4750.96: 13.86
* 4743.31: 13.81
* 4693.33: 10.59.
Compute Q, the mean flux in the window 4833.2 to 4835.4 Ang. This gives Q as 12.6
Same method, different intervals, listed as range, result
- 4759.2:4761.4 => 11.2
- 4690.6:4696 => 11.6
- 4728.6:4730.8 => 11.9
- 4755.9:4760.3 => 11.9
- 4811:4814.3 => 12.3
